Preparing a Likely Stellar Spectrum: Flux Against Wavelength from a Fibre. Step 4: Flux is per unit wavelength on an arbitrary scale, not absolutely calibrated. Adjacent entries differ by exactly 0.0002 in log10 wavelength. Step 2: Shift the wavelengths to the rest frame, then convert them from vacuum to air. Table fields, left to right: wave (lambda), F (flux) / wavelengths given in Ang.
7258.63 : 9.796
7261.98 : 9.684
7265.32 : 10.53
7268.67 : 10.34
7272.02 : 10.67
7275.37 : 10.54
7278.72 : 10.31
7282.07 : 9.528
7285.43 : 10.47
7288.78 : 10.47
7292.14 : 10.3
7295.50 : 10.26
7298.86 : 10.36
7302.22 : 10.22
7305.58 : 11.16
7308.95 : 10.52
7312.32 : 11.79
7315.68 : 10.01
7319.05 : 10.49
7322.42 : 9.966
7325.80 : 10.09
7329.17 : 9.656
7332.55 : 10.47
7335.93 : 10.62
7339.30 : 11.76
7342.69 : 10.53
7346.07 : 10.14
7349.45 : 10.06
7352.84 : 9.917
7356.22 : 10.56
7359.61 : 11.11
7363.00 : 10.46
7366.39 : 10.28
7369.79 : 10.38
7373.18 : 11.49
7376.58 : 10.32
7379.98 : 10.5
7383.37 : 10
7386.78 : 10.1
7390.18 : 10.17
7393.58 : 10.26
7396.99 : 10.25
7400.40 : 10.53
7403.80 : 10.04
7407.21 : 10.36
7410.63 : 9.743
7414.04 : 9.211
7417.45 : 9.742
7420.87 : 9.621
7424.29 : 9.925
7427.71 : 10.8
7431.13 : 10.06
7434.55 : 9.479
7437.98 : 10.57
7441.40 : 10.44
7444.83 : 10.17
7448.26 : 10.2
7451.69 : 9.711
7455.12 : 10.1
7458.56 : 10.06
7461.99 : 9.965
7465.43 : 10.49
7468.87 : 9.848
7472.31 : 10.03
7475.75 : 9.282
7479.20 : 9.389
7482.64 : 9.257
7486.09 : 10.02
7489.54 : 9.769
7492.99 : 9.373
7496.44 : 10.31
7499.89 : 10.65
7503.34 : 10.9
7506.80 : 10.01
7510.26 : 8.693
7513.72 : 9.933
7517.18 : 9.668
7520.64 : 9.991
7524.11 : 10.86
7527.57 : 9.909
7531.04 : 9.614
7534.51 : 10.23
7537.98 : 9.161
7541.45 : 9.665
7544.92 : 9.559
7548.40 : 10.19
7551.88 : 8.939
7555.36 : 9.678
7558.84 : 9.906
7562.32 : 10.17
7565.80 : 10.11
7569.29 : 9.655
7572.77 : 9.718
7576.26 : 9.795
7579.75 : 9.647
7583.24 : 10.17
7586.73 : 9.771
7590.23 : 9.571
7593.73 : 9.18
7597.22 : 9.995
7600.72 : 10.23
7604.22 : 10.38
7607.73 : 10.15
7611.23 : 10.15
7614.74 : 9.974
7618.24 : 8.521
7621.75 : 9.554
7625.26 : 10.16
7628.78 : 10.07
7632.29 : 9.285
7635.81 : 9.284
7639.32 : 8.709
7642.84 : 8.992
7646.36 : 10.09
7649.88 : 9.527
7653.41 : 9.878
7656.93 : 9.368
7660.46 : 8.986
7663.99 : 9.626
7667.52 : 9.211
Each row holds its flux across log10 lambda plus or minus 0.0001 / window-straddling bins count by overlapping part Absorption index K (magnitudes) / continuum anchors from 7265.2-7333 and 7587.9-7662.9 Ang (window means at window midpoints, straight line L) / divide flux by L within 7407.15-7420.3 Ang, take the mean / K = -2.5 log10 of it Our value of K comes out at 0.05 mag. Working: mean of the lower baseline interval 10.4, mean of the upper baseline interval 9.62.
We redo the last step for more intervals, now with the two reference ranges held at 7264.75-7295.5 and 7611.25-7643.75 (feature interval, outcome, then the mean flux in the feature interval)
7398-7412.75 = -0.014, 10.1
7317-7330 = 0.016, 10.1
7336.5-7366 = -0.042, 10.6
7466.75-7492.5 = 0.019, 9.65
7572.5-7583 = -0.024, 9.78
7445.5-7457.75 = -0.013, 10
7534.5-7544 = 0.010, 9.58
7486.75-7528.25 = -0.028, 10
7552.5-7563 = -0.018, 9.79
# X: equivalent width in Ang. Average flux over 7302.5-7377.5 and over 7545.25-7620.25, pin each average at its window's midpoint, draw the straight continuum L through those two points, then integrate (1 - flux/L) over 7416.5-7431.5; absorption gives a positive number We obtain 0.3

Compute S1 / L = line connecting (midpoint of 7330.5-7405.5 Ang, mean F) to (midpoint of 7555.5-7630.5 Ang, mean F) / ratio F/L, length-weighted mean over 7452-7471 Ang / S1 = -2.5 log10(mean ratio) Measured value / 0.01 mag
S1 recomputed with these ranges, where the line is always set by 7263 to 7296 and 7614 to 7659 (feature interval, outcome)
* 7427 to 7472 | -0.02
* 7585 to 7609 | -0.04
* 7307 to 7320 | -0.05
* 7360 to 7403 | -0.03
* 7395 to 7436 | 0.00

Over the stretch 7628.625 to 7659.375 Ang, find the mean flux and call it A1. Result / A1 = 9.43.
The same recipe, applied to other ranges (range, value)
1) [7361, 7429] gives 10.2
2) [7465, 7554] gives 9.83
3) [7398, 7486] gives 9.96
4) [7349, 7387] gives 10.5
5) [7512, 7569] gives 9.84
